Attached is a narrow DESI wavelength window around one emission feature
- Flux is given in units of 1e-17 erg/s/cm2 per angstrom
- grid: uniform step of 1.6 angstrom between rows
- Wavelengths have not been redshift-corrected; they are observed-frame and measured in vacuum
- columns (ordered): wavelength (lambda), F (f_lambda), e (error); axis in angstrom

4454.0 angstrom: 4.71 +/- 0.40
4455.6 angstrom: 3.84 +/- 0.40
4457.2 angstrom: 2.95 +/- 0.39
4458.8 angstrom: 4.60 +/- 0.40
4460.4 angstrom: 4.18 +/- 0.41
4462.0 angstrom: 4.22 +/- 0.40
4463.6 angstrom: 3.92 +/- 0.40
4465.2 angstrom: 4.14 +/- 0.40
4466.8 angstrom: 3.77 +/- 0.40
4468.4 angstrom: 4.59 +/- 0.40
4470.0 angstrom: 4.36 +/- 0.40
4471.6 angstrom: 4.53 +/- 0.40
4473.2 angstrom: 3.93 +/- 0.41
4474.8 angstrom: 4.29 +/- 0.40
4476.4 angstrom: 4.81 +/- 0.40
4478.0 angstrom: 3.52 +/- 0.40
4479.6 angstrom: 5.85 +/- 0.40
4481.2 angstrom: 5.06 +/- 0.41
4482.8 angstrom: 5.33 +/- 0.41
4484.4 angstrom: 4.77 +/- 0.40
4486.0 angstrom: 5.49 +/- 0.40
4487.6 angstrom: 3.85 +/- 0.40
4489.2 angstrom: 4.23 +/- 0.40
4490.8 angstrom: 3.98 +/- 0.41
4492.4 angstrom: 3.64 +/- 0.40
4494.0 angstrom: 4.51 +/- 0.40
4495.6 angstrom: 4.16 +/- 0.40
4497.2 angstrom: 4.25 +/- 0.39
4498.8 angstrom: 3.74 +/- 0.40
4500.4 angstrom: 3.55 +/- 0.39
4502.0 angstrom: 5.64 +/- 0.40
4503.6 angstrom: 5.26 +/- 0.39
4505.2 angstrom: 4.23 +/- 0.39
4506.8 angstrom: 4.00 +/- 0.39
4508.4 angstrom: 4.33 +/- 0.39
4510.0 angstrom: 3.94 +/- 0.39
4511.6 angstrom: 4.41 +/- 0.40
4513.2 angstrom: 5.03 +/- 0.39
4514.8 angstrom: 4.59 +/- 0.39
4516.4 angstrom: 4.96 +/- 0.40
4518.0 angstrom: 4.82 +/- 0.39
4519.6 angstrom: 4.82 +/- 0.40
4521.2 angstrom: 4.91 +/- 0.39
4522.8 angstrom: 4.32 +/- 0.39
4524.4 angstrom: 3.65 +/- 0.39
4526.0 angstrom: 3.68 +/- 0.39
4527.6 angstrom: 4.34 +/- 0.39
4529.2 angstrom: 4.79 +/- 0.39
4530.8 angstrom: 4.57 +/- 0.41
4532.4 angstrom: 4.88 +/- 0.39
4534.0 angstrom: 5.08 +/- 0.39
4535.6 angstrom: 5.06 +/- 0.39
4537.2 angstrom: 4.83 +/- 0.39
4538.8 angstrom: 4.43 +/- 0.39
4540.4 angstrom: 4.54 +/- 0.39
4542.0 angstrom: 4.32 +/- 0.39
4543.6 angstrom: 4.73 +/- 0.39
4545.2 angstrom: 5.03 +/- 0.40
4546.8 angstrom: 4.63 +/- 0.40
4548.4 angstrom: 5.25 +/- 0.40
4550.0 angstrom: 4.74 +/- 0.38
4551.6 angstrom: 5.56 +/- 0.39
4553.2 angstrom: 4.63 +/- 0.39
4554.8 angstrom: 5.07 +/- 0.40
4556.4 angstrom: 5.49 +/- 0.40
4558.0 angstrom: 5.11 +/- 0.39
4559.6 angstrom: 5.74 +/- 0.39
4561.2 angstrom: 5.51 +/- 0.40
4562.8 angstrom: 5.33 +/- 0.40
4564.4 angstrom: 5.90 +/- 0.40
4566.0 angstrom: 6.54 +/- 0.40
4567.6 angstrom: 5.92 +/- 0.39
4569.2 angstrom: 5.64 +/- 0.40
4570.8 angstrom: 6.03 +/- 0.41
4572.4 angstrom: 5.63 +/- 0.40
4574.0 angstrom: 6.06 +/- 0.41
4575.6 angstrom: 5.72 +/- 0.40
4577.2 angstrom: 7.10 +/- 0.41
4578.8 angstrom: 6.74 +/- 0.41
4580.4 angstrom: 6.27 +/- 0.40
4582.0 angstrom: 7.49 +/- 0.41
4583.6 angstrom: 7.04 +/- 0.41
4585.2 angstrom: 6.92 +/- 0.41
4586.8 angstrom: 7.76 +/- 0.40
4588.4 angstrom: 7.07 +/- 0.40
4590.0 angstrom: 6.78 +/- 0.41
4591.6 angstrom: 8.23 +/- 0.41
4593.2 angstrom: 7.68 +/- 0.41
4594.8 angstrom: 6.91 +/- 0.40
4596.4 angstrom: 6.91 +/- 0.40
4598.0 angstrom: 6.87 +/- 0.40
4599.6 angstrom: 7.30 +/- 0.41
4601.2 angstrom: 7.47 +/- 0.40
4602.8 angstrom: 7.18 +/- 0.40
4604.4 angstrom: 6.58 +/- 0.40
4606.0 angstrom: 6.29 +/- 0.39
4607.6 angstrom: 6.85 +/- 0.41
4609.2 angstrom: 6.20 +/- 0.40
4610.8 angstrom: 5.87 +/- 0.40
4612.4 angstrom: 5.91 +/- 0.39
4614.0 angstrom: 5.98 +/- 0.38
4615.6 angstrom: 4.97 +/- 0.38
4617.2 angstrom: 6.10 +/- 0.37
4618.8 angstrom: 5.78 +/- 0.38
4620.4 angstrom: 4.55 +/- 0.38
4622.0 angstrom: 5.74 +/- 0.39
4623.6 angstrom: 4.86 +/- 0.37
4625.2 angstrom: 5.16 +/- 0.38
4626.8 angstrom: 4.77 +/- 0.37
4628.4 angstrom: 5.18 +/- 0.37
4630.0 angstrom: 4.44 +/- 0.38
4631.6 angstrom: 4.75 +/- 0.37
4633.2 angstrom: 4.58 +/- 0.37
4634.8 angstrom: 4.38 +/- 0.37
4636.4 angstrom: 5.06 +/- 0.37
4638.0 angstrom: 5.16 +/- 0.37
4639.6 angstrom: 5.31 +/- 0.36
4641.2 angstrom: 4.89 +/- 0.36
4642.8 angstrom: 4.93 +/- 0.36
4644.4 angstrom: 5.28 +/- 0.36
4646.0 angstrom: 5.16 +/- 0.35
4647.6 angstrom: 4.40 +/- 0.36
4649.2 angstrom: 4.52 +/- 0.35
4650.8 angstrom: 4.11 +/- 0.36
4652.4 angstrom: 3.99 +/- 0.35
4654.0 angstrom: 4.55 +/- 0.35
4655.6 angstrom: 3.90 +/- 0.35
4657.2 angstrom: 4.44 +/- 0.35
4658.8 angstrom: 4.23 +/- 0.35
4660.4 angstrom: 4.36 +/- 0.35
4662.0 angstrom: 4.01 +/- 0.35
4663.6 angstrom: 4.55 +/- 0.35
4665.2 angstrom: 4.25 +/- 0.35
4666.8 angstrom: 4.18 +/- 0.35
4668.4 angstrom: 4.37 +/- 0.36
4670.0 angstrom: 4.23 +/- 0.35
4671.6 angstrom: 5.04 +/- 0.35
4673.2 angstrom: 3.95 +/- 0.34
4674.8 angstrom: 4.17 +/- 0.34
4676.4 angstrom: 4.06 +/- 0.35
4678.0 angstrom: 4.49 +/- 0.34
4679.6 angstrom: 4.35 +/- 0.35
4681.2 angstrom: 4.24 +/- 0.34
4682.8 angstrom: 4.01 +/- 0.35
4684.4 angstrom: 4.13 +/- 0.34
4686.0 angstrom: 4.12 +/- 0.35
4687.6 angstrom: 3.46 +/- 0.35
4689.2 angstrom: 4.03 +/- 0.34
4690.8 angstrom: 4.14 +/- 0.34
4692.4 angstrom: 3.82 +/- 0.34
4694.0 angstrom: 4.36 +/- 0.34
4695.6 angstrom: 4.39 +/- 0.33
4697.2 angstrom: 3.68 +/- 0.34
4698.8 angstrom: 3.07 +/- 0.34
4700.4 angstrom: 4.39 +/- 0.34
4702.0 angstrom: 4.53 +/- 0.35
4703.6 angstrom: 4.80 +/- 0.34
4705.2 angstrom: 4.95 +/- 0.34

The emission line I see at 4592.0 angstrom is Mg II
